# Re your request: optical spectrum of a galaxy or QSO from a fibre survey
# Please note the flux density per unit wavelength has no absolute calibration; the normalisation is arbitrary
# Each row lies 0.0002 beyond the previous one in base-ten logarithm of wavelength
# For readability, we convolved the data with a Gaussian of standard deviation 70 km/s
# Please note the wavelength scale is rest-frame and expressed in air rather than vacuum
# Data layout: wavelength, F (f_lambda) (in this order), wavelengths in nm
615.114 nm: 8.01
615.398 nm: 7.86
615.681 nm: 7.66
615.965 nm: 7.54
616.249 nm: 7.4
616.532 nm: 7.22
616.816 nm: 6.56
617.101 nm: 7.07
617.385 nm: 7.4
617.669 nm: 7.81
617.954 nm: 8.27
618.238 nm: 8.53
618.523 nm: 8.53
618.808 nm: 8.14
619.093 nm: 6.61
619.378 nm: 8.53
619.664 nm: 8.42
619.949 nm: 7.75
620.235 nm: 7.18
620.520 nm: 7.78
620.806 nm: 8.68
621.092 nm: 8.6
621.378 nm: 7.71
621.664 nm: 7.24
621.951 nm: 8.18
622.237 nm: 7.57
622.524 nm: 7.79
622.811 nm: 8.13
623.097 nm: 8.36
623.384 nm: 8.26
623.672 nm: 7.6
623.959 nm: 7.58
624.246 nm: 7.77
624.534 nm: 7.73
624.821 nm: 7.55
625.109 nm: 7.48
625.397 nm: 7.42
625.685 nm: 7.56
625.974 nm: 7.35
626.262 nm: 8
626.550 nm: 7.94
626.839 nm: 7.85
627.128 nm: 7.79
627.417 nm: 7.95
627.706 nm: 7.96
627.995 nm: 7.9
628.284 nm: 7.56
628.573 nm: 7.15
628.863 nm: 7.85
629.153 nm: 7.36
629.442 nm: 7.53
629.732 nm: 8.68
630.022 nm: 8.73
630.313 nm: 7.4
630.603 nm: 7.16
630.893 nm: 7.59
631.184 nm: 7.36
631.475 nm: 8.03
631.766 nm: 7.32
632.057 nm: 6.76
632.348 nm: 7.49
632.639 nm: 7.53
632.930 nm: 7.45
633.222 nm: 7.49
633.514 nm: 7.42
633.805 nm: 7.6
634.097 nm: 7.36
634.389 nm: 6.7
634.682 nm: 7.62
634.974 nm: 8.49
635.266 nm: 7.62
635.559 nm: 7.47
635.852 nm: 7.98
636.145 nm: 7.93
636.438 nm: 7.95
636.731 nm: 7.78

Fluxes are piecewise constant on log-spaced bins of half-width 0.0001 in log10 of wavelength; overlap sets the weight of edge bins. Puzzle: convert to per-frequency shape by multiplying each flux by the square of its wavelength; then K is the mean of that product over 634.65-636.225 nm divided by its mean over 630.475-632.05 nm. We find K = 1.07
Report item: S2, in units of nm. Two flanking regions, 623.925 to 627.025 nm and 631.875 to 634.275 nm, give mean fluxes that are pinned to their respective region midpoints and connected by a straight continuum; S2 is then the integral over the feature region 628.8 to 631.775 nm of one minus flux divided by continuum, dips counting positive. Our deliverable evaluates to -0.103 nm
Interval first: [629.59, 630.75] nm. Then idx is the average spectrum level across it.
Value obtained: 7.99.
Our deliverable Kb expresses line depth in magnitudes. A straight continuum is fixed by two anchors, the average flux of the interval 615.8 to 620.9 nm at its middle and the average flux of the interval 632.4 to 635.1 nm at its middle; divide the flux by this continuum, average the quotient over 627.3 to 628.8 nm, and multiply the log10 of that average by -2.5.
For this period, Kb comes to -0.02 mag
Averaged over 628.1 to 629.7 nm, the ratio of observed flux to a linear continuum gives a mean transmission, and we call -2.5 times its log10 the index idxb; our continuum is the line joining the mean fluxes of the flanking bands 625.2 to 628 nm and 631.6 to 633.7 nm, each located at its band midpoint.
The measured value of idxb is 0.00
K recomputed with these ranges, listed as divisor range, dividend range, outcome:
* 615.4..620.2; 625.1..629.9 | 1.04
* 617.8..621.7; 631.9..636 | 0.98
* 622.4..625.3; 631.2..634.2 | 0.98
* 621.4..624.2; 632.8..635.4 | 0.99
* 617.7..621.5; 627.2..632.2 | 0.98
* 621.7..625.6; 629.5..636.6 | 1.01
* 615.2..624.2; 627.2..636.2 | 1.01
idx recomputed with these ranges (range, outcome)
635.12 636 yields 7.69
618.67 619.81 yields 7.92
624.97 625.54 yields 7.45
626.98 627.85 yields 7.9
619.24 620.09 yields 8.23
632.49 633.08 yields 7.49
